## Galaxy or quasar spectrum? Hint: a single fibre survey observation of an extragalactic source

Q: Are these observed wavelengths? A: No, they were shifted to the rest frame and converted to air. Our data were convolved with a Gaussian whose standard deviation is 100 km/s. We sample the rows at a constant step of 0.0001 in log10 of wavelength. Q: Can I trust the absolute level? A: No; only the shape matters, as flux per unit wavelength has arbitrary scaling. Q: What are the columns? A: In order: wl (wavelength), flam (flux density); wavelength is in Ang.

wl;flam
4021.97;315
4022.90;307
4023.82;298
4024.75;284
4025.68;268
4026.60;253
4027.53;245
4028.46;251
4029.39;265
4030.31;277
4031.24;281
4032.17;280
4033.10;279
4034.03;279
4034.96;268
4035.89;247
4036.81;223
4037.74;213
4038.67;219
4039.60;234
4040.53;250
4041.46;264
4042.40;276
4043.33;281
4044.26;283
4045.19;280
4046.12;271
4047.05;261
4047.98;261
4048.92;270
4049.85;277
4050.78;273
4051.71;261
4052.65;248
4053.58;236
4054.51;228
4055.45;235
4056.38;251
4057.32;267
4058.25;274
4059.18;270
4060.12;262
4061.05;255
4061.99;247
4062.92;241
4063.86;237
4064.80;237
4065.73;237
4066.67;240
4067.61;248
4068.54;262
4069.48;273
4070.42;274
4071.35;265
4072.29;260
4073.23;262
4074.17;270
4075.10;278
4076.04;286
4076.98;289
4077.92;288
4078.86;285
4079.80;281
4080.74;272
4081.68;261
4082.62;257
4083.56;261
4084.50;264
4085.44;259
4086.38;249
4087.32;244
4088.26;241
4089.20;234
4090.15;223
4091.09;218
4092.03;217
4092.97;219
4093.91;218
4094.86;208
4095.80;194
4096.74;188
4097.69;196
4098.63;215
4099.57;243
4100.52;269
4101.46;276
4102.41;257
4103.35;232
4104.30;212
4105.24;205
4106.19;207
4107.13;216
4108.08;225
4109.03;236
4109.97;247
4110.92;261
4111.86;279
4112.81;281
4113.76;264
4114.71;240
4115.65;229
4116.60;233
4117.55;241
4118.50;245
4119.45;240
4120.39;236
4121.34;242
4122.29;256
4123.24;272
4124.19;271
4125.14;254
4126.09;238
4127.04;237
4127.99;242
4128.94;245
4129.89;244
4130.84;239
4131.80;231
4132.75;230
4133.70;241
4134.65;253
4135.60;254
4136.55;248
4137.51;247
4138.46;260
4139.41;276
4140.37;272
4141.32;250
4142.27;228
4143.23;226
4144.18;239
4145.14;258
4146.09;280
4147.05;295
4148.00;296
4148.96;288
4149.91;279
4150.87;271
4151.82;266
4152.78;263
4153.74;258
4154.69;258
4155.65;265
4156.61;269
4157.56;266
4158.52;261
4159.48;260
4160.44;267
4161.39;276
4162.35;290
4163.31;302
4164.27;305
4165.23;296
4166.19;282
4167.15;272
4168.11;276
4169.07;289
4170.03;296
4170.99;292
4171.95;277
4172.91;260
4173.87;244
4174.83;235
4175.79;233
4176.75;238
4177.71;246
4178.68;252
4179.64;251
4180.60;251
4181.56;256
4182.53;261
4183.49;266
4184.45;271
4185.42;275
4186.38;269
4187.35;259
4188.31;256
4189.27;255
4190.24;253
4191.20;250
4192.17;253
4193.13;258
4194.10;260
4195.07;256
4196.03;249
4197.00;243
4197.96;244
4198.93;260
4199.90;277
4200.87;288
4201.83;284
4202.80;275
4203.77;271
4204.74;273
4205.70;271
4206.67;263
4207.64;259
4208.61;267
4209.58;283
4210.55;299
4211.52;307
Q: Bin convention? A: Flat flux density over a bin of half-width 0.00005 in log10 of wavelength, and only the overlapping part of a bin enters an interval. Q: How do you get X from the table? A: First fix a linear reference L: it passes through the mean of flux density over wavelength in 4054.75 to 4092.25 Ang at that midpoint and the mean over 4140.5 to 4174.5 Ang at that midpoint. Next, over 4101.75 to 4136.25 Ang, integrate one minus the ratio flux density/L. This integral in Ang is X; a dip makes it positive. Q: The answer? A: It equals 2.9 Ang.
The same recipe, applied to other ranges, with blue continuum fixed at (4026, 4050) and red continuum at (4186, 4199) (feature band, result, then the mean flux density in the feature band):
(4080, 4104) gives 2.0 Ang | 237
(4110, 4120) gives 0.3 Ang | 251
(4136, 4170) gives -1.8 Ang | 270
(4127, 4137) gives 0.6 Ang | 242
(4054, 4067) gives 0.6 Ang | 249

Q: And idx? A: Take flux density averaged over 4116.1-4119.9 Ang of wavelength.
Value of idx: 239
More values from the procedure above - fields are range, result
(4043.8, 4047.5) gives 274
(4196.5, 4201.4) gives 263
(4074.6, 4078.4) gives 285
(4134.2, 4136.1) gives 254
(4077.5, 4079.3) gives 286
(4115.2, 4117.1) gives 231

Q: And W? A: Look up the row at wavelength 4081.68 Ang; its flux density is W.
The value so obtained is 261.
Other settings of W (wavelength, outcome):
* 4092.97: 219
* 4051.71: 261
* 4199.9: 277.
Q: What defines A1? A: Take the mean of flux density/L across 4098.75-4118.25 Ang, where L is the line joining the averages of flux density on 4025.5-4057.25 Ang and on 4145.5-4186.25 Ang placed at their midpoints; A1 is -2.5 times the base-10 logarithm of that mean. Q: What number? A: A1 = 0.10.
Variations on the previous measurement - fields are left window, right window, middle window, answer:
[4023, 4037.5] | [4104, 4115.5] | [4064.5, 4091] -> -0.04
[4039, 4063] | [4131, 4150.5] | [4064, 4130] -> 0.05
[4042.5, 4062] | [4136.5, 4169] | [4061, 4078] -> 0.01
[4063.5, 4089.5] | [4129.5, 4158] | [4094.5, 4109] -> 0.17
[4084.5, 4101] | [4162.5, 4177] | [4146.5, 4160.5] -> -0.03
